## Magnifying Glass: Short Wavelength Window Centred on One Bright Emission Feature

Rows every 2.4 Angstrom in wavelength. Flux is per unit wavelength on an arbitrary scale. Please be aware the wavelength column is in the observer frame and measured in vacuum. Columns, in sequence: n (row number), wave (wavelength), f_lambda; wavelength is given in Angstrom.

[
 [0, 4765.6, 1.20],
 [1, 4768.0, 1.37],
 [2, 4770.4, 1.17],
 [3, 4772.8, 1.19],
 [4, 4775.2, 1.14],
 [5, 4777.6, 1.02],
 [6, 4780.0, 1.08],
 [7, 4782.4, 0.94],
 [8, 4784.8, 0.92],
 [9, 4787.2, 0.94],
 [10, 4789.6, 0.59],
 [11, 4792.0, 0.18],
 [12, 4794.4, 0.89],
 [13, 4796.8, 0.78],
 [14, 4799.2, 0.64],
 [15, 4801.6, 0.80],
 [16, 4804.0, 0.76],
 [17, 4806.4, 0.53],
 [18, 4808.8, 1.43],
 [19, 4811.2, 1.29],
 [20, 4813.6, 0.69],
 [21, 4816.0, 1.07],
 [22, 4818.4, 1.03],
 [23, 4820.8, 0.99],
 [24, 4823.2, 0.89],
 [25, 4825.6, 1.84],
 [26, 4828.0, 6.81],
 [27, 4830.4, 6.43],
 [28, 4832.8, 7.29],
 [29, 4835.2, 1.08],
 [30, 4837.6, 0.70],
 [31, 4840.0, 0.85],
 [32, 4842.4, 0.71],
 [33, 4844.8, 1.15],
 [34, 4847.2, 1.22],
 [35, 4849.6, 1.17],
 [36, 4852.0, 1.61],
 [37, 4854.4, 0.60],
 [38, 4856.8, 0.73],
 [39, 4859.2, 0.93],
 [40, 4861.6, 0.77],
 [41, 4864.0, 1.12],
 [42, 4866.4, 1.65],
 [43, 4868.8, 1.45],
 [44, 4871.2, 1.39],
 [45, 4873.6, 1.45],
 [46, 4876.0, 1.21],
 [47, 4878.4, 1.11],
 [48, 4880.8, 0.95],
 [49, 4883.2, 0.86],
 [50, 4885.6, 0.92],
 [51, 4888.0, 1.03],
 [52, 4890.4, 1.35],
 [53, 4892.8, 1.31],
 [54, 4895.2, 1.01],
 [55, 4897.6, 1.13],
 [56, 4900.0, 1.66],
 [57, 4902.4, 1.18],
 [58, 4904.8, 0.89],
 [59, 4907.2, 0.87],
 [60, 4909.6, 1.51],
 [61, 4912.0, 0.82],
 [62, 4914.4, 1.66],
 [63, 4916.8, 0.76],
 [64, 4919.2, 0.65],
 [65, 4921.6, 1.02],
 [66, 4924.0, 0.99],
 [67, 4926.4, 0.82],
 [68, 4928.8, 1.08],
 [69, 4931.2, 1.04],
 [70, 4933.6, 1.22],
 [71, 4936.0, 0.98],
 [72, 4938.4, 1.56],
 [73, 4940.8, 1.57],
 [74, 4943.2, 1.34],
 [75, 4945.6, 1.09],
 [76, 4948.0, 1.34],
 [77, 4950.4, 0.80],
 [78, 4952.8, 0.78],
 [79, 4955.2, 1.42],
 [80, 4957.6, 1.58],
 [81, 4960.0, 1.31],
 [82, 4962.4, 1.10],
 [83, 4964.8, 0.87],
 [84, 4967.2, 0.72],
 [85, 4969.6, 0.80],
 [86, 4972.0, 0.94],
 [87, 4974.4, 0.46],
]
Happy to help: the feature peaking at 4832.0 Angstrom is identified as [O II]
